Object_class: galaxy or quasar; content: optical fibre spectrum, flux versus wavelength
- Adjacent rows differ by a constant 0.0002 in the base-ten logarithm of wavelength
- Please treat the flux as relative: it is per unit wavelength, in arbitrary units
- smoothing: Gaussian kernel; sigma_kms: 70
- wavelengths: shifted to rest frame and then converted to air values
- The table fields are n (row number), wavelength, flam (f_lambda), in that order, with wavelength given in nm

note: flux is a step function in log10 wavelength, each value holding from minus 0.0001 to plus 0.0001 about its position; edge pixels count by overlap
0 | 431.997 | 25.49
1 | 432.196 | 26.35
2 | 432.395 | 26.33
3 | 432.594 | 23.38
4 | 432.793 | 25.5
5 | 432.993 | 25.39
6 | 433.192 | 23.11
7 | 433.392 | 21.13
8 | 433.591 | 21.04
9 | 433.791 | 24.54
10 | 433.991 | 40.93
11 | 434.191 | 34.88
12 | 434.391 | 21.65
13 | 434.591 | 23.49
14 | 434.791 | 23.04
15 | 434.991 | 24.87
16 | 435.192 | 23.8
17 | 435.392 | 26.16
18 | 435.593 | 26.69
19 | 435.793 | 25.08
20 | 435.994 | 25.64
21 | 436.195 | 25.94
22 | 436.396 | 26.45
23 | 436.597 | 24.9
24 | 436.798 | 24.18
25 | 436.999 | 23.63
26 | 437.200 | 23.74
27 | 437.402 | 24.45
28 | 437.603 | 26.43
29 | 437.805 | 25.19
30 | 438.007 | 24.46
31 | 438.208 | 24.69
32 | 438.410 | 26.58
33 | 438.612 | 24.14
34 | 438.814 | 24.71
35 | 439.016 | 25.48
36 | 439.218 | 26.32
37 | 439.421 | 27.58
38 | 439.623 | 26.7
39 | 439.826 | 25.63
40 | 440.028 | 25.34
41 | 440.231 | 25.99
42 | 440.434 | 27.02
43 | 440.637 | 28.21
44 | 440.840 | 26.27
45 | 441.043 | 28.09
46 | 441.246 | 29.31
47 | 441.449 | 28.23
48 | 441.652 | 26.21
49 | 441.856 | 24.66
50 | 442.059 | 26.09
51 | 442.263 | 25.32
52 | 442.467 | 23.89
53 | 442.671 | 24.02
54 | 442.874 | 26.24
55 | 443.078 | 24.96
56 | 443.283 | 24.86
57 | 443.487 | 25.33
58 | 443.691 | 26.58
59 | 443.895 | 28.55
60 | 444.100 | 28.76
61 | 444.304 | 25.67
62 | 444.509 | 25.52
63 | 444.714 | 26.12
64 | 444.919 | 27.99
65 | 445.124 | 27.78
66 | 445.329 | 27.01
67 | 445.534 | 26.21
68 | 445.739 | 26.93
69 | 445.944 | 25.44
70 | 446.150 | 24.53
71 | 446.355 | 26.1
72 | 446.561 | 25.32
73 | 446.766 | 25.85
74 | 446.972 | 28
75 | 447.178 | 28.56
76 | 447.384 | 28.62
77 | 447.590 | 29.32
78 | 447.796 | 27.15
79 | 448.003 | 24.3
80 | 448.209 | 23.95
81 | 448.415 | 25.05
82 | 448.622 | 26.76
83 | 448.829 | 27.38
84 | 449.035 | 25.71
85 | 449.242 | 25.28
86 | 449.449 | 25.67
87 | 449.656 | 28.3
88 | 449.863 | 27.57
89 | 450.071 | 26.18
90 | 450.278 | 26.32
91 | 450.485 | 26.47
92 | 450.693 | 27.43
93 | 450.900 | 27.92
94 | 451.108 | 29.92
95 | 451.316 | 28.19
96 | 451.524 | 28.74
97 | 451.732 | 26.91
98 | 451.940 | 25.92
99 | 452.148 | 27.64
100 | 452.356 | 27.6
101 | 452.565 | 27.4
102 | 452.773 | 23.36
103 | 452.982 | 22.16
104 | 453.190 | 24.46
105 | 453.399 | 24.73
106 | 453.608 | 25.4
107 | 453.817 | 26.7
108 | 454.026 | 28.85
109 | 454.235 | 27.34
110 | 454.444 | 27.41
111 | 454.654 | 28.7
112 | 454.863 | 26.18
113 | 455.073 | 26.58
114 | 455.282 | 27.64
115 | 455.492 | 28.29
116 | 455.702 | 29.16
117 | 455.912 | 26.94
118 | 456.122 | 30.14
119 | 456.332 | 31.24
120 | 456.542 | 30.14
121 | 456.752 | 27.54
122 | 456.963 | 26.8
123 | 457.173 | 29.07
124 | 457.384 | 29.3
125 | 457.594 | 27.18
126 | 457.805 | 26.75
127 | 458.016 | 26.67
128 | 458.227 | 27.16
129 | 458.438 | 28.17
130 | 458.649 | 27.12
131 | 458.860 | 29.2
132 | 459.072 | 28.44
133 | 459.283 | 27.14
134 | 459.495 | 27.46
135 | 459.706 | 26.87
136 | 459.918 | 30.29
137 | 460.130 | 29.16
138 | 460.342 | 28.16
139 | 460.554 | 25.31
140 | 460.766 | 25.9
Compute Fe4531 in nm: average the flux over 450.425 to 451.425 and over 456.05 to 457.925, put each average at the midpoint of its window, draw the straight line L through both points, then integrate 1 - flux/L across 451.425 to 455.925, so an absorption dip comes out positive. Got 0.253 nm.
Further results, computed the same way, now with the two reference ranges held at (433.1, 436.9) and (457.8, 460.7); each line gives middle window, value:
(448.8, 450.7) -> 0.025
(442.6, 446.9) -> 0.046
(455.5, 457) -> -0.079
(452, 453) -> 0.044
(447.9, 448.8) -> 0.053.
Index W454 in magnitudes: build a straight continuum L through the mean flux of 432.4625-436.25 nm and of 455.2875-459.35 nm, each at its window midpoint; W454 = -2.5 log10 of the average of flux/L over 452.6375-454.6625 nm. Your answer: 0.08 mag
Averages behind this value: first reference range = 25.6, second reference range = 28.2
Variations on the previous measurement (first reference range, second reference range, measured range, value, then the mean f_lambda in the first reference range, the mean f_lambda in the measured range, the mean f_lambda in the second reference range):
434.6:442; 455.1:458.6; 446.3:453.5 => 0.03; 25.7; 26.6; 28.2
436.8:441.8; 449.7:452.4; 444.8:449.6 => 0.02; 26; 26.5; 27.5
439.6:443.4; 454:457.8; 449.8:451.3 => 0.00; 26.1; 27.4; 28.2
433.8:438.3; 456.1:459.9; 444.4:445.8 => 0.00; 25.9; 26.8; 28.1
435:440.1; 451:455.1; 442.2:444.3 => 0.00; 25.3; 25.9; 26.7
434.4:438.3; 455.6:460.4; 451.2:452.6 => -0.01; 24.8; 27.5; 28.3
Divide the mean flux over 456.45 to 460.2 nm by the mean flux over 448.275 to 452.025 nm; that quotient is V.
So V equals 1.0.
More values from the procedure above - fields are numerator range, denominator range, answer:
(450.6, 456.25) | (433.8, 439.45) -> 1.05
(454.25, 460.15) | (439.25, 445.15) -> 1.06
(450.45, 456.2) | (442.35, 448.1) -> 1.02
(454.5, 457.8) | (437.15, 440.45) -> 1.11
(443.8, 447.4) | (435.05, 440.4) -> 1.05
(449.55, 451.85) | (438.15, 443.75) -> 1.06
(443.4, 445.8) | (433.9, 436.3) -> 1.00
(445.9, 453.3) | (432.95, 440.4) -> 1.04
